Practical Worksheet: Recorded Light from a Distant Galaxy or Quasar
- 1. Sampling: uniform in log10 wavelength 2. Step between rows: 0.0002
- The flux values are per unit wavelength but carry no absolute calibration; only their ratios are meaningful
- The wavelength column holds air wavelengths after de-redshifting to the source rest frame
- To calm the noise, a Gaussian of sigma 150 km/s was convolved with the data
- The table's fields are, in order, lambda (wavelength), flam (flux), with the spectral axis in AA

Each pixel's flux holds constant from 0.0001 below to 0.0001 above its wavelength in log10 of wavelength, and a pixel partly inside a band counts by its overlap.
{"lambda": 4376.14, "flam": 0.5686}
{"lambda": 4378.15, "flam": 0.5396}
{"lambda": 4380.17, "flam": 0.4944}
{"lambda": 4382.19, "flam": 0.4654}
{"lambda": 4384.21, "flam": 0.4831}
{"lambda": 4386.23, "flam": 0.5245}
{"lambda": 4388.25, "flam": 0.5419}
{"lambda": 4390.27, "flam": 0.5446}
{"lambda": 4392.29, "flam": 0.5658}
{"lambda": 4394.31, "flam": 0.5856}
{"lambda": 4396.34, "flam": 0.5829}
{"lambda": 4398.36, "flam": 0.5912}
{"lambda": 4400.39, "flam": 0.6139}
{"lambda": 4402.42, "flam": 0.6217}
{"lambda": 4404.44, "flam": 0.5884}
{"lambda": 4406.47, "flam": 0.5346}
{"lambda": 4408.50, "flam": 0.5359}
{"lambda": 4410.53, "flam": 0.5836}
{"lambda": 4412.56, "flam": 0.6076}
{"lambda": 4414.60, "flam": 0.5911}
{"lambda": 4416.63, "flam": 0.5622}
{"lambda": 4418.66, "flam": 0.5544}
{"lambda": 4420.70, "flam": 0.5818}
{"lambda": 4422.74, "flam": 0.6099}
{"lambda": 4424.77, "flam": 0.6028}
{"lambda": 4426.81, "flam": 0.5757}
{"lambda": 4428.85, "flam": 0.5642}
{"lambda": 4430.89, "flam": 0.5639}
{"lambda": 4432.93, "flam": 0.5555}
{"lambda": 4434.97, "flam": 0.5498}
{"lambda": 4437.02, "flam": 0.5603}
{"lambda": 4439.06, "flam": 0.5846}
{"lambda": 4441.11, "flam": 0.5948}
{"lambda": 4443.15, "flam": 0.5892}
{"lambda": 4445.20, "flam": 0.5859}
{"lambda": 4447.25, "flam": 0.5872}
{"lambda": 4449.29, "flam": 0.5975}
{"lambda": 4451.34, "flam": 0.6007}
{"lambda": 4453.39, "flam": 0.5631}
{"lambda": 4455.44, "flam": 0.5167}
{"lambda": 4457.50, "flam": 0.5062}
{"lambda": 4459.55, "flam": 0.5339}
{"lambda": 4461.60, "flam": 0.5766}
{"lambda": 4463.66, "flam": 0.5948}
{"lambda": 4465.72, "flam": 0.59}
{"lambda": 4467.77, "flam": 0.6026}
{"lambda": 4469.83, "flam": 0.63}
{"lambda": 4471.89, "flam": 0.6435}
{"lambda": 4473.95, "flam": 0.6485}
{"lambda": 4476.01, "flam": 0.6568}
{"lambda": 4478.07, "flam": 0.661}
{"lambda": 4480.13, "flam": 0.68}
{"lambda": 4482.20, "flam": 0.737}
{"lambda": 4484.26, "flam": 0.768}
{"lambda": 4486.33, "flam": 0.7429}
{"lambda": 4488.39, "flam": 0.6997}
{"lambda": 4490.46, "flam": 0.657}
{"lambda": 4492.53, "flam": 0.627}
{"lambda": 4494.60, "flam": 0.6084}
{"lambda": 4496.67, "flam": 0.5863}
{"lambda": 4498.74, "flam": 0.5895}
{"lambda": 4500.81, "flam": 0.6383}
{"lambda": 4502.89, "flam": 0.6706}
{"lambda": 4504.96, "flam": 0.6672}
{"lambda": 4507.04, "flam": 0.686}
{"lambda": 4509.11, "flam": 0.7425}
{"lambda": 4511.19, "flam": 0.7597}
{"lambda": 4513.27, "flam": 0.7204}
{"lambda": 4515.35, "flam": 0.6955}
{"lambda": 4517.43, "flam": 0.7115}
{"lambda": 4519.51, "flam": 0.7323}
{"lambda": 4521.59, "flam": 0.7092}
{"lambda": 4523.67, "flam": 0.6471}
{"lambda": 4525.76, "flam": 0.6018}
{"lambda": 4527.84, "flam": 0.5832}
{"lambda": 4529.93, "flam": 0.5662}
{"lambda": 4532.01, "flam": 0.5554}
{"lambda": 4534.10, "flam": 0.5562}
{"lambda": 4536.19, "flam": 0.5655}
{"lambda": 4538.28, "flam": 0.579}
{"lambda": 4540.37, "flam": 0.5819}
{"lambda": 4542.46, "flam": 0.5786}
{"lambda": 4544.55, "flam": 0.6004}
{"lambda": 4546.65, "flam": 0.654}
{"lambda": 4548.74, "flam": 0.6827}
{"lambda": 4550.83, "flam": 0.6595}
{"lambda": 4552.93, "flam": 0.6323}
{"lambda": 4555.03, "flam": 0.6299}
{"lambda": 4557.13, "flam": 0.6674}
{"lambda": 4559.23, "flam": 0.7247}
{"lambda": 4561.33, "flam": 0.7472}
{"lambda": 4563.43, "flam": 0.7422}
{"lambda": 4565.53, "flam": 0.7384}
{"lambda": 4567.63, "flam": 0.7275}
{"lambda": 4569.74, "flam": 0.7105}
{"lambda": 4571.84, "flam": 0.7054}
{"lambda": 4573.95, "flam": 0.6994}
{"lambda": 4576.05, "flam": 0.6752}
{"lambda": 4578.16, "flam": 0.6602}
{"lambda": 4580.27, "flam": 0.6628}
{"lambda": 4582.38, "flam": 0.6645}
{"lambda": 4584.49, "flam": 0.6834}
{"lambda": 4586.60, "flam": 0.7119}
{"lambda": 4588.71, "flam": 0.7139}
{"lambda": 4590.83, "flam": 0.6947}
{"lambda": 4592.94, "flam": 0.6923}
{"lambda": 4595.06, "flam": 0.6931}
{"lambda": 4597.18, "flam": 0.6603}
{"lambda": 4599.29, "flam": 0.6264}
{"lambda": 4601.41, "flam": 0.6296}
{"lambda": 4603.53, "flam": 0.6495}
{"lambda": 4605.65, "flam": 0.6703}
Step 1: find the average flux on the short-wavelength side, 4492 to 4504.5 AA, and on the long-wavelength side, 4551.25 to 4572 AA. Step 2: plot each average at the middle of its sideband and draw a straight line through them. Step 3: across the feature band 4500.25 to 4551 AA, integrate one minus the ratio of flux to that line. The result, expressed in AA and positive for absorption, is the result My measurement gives 0.7 AA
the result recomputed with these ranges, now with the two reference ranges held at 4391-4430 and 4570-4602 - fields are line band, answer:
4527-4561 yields 2.07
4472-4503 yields -1.96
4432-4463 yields 1.80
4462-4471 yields 0.14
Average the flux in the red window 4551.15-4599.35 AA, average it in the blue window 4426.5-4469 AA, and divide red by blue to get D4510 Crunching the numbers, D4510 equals 1.21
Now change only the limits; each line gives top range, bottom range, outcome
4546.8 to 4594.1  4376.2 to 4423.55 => 1.23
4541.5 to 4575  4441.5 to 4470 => 1.18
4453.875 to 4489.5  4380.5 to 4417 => 1.13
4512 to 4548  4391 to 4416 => 1.08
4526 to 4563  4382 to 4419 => 1.10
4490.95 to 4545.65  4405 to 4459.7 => 1.12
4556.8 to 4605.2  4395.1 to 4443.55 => 1.19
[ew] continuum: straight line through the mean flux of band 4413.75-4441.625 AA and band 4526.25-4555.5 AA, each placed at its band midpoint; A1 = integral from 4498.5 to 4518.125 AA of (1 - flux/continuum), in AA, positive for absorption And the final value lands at -3.2 AA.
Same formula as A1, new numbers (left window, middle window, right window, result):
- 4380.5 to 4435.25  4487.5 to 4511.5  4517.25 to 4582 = -1.35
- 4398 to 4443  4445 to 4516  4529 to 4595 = -2.96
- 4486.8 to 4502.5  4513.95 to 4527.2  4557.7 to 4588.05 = -0.47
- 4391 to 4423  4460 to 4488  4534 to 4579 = -1.68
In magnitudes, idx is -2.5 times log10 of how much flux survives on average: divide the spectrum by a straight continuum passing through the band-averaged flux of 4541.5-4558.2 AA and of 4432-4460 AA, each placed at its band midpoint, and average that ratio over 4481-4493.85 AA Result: -0.18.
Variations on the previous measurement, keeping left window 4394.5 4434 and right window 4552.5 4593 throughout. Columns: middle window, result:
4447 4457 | 0.07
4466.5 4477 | -0.02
